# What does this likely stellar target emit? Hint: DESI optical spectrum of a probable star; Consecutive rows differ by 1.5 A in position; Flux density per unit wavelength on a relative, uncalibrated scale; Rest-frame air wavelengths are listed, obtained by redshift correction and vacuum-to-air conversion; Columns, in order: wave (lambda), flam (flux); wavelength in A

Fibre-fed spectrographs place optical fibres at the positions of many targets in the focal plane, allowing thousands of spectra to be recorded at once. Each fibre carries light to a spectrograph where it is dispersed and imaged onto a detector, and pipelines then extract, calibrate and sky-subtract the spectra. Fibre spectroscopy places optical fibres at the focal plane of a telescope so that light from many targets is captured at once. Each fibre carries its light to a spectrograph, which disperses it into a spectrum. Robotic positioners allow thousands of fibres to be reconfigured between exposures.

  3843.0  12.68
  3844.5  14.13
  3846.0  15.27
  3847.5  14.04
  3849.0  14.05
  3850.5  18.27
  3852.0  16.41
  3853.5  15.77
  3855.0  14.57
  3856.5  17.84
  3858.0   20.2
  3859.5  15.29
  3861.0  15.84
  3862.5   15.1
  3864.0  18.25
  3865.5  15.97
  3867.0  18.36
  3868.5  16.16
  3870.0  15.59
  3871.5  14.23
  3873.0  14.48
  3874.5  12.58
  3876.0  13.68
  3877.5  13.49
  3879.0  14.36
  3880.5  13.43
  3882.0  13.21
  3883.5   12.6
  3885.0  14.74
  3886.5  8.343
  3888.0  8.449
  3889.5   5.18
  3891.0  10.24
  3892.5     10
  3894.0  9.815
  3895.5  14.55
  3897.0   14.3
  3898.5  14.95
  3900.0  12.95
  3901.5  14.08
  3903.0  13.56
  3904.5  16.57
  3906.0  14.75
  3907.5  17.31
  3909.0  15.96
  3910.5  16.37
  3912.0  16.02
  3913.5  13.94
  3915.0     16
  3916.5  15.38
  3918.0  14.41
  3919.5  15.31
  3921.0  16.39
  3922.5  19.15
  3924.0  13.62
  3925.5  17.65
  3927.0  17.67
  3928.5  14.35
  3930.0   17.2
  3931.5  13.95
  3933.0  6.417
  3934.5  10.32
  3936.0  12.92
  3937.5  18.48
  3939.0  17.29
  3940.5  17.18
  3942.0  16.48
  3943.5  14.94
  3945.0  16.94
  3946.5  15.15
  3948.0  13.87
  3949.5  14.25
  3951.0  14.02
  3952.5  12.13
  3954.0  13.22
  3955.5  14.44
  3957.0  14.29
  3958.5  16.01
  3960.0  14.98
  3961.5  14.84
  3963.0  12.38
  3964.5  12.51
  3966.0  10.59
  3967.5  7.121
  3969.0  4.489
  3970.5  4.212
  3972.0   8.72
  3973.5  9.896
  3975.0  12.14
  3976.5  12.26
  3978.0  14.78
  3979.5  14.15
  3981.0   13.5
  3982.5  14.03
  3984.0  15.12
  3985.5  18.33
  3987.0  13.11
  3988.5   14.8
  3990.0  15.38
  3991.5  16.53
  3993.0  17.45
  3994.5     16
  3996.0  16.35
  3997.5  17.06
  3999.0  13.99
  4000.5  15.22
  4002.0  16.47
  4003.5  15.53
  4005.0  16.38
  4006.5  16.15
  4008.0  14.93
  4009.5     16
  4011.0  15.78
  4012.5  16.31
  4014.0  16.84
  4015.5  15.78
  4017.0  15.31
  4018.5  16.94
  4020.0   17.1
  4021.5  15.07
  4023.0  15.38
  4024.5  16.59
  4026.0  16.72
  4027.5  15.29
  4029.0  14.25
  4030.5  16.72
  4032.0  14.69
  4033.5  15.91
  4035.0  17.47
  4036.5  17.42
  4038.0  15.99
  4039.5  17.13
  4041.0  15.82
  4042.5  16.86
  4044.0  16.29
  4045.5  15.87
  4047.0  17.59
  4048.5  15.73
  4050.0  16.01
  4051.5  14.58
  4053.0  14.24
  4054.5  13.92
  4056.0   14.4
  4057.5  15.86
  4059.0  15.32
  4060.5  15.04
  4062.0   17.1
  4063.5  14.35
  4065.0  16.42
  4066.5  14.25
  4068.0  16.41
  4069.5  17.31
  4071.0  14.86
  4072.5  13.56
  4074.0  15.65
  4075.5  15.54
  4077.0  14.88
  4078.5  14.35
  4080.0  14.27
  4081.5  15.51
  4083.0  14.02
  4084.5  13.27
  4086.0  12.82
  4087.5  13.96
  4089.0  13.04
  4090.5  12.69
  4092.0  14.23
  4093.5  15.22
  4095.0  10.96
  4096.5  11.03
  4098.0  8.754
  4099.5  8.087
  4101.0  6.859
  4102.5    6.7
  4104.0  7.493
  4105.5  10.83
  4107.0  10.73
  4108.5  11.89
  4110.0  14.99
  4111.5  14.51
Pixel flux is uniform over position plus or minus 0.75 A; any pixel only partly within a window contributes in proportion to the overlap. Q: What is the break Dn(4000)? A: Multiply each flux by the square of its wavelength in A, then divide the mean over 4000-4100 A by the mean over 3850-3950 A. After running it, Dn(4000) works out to 1.1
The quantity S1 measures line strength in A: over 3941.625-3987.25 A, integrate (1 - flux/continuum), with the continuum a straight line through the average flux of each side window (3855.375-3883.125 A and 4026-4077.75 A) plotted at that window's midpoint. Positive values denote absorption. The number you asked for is 7.6 A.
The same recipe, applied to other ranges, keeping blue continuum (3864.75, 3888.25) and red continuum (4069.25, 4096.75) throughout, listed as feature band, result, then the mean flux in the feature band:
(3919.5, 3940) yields -1.7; 15.1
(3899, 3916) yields -1.7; 15.2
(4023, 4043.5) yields -3.2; 16.2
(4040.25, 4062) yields -2.4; 15.6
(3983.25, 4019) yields -4.9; 15.9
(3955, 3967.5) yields 0.5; 13.3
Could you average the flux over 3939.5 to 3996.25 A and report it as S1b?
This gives 13.6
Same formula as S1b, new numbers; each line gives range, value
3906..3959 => 15.1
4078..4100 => 12.9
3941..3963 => 14.6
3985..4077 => 15.8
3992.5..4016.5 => 16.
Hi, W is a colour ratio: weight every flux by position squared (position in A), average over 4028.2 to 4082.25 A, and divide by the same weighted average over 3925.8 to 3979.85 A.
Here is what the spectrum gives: 1.2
